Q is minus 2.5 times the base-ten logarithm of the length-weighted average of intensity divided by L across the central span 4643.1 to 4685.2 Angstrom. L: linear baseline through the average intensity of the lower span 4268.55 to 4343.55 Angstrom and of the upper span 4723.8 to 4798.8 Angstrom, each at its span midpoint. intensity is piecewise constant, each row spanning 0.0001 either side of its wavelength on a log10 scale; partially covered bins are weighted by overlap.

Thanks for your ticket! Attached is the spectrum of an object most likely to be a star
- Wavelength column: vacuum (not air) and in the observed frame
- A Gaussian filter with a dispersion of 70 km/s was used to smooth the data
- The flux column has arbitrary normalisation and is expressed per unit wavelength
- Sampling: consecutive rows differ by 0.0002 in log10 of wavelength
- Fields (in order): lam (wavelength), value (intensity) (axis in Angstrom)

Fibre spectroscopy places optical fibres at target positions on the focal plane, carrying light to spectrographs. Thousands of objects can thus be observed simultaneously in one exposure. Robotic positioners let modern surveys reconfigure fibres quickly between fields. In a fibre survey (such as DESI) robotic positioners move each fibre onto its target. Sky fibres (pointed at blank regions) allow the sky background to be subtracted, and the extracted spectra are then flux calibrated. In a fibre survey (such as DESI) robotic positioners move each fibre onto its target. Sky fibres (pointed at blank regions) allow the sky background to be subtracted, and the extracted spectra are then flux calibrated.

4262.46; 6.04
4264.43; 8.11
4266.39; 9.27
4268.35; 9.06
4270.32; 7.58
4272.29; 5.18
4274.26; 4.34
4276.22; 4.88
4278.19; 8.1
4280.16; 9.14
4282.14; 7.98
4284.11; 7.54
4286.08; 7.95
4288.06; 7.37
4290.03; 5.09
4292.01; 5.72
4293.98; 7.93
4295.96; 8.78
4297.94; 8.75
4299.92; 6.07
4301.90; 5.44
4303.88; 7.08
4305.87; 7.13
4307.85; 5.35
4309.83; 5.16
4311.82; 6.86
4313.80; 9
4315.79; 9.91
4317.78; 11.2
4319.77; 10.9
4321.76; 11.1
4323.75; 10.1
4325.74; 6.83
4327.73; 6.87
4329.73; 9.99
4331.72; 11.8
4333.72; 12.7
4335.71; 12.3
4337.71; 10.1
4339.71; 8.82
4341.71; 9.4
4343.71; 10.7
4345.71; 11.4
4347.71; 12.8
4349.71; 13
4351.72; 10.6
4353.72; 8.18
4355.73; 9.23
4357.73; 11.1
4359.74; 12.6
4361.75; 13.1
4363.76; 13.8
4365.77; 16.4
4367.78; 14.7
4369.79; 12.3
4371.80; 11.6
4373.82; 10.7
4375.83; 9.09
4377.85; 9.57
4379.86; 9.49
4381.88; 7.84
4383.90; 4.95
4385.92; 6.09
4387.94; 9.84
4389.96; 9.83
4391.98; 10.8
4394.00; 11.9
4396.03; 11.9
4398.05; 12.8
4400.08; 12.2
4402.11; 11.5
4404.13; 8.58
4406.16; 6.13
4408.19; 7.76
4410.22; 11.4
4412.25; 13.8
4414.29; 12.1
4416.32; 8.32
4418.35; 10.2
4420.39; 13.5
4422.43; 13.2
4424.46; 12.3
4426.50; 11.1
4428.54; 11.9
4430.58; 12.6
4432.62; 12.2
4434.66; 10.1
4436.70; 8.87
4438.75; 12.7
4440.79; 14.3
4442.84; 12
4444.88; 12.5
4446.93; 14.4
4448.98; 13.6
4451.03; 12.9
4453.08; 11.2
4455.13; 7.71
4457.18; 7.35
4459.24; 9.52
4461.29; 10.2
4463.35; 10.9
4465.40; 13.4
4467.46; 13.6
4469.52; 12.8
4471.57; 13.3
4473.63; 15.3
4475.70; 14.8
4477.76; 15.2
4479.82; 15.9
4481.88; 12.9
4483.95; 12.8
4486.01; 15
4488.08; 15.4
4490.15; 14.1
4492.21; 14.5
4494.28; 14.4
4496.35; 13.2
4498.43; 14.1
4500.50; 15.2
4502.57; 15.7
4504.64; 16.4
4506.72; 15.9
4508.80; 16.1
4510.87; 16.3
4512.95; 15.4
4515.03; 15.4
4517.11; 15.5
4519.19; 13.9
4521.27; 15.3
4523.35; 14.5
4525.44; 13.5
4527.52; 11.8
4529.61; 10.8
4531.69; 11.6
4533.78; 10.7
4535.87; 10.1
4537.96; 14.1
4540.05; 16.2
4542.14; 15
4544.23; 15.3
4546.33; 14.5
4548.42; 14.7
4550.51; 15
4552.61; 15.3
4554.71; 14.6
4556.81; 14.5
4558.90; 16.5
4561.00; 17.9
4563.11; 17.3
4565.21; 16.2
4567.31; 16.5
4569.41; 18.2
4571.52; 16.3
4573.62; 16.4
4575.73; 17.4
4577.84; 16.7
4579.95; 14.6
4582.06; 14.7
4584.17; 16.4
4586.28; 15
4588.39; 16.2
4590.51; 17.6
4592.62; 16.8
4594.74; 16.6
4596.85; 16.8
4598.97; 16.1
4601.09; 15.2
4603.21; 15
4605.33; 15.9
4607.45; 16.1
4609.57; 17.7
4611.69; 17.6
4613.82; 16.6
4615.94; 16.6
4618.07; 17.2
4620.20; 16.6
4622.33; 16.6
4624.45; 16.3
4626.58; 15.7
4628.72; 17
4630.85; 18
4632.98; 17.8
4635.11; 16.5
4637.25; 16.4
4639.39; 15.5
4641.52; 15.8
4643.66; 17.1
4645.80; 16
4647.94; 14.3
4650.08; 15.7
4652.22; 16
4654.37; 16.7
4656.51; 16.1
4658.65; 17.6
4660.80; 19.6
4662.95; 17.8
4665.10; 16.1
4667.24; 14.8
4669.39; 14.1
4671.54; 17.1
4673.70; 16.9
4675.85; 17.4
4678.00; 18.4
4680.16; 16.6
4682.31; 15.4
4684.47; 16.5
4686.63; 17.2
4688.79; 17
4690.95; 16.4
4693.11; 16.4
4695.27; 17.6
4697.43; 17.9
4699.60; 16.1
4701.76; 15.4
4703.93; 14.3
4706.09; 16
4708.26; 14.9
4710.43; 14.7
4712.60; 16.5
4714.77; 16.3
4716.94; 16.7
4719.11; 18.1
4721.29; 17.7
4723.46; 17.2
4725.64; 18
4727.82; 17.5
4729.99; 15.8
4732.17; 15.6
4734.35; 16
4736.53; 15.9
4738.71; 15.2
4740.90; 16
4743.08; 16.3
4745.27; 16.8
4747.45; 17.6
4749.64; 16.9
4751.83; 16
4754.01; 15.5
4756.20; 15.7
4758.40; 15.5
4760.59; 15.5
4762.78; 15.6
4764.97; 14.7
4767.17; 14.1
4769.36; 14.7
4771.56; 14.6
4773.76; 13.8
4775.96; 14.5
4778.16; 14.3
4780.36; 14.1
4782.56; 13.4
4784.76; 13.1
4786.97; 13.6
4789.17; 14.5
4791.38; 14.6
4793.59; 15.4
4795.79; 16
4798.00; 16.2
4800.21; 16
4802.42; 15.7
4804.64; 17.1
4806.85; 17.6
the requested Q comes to -0.19 mag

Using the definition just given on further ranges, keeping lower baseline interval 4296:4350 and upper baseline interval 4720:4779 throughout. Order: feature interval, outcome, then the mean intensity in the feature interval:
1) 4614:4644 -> -0.19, 16.6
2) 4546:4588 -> -0.22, 16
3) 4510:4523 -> -0.24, 15.2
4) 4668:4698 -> -0.13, 16.7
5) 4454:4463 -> 0.26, 8.89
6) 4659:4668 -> -0.19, 17.2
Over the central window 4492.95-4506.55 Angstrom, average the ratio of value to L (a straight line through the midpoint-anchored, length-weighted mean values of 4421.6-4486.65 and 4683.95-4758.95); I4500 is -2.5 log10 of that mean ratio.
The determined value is -0.14 mag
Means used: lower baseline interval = 12.4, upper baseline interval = 16.4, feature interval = 14.9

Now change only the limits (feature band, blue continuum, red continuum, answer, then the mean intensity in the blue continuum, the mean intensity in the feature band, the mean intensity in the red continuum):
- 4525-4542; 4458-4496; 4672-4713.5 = 0.15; 13.5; 12.5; 16.4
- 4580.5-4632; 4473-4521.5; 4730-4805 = -0.09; 14.9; 16.4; 15.3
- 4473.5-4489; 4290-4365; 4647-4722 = -0.17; 9.48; 14.6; 16.5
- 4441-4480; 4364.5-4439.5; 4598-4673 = -0.02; 10.8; 12.4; 16.4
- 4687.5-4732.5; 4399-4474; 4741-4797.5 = -0.14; 11.5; 16.5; 15.1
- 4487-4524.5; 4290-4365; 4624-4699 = -0.14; 9.48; 15.1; 16.6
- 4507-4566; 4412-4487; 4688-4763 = -0.08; 12.3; 14.6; 16.3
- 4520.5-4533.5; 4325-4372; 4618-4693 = 0.13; 11.3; 12.7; 16.6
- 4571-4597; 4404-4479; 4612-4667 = -0.07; 11.7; 16.3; 16.6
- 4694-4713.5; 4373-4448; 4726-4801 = -0.10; 10.8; 15.9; 15.3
